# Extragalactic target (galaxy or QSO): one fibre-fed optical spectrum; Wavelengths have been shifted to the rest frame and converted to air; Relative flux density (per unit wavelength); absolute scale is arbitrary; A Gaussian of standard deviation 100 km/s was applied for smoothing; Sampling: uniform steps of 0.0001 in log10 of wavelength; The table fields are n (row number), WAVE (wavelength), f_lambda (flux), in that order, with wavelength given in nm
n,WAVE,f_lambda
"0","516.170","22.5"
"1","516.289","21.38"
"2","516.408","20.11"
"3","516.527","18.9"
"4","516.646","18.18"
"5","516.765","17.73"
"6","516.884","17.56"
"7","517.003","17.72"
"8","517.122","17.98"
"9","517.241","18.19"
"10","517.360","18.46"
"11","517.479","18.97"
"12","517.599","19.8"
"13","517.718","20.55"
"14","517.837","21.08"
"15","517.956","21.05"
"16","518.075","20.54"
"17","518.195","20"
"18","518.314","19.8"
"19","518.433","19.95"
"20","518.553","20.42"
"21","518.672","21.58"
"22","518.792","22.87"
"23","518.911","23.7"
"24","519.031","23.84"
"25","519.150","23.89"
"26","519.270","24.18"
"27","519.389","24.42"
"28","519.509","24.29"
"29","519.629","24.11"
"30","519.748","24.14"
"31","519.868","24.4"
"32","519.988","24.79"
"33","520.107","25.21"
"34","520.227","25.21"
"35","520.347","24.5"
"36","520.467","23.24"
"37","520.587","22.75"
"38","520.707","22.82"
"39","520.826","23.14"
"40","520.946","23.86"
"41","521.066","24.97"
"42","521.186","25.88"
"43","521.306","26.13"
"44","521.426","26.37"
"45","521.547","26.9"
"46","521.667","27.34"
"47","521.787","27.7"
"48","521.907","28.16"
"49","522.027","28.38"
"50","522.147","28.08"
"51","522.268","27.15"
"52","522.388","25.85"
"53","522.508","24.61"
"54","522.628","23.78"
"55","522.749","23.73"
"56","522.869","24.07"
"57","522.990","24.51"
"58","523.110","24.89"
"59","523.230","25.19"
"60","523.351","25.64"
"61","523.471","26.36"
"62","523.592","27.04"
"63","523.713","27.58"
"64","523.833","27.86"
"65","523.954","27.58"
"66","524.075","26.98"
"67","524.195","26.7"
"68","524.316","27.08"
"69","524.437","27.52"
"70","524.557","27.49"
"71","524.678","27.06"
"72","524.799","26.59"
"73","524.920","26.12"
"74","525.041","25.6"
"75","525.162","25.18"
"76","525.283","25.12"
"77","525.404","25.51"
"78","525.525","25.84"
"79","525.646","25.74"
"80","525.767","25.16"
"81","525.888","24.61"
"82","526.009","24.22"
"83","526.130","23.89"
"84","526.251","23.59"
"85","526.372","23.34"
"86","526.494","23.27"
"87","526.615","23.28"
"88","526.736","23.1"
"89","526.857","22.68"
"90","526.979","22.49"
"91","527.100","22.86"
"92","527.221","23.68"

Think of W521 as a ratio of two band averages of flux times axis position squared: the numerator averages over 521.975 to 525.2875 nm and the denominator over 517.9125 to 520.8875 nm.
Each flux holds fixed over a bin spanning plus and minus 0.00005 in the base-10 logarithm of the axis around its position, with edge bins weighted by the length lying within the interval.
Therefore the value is 1.16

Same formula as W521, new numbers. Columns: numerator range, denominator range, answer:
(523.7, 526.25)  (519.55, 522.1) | 1.05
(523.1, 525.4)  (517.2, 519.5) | 1.27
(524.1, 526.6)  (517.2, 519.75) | 1.21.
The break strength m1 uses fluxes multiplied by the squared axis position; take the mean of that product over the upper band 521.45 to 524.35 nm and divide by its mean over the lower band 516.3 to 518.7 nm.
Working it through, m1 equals 1.38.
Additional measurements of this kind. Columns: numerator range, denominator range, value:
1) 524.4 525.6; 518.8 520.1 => 1.11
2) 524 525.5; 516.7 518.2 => 1.42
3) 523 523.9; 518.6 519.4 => 1.14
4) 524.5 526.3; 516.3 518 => 1.38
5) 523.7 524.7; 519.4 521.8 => 1.12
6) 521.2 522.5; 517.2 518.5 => 1.38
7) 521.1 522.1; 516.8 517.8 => 1.47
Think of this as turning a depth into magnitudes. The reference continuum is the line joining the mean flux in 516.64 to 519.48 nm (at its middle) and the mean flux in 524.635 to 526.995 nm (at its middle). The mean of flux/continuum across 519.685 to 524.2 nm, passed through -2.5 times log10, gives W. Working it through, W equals -0.135 mag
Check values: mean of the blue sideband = 20.6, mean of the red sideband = 24.6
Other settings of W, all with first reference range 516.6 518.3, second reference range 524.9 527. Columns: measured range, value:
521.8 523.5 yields -0.157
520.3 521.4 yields -0.142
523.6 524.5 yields -0.177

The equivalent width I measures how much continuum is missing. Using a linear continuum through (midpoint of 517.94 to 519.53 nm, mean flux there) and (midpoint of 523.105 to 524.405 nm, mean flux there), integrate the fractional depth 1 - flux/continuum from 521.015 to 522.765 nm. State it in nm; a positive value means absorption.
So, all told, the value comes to -0.10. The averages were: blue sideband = 22.2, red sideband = 26.7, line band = 26.4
